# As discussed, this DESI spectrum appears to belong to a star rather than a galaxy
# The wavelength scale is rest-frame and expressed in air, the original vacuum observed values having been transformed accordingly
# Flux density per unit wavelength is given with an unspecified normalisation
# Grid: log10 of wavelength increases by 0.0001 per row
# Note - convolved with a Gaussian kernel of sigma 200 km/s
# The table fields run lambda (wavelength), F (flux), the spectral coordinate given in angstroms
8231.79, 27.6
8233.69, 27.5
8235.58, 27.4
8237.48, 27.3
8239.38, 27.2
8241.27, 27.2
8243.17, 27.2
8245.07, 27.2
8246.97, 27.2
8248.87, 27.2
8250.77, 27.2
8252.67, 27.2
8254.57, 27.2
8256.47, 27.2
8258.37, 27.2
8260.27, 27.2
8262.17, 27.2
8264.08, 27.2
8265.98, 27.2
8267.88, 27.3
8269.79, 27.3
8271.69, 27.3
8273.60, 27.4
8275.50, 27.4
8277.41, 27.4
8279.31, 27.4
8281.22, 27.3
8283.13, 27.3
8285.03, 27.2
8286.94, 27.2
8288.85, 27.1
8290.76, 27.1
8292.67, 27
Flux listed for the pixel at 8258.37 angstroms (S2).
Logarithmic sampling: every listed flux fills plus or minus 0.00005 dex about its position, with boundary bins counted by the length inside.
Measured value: 27.2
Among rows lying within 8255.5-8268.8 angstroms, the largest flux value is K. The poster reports 27.3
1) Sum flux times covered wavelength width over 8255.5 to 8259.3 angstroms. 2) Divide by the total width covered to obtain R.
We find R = 27.2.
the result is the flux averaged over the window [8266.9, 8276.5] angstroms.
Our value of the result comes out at 27.3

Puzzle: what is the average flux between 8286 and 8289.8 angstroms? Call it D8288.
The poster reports 27.1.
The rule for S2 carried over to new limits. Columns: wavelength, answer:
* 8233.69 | 27.5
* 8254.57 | 27.2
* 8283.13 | 27.3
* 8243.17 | 27.2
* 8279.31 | 27.4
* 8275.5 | 27.4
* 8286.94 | 27.2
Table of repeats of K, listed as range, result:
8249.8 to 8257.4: 27.2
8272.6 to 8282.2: 27.4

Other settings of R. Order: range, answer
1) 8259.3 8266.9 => 27.2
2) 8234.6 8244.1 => 27.3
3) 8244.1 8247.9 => 27.2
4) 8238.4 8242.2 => 27.2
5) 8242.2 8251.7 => 27.2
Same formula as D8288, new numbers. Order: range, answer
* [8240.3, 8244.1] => 27.2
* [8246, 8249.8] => 27.2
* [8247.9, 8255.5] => 27.2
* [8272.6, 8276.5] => 27.4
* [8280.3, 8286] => 27.3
